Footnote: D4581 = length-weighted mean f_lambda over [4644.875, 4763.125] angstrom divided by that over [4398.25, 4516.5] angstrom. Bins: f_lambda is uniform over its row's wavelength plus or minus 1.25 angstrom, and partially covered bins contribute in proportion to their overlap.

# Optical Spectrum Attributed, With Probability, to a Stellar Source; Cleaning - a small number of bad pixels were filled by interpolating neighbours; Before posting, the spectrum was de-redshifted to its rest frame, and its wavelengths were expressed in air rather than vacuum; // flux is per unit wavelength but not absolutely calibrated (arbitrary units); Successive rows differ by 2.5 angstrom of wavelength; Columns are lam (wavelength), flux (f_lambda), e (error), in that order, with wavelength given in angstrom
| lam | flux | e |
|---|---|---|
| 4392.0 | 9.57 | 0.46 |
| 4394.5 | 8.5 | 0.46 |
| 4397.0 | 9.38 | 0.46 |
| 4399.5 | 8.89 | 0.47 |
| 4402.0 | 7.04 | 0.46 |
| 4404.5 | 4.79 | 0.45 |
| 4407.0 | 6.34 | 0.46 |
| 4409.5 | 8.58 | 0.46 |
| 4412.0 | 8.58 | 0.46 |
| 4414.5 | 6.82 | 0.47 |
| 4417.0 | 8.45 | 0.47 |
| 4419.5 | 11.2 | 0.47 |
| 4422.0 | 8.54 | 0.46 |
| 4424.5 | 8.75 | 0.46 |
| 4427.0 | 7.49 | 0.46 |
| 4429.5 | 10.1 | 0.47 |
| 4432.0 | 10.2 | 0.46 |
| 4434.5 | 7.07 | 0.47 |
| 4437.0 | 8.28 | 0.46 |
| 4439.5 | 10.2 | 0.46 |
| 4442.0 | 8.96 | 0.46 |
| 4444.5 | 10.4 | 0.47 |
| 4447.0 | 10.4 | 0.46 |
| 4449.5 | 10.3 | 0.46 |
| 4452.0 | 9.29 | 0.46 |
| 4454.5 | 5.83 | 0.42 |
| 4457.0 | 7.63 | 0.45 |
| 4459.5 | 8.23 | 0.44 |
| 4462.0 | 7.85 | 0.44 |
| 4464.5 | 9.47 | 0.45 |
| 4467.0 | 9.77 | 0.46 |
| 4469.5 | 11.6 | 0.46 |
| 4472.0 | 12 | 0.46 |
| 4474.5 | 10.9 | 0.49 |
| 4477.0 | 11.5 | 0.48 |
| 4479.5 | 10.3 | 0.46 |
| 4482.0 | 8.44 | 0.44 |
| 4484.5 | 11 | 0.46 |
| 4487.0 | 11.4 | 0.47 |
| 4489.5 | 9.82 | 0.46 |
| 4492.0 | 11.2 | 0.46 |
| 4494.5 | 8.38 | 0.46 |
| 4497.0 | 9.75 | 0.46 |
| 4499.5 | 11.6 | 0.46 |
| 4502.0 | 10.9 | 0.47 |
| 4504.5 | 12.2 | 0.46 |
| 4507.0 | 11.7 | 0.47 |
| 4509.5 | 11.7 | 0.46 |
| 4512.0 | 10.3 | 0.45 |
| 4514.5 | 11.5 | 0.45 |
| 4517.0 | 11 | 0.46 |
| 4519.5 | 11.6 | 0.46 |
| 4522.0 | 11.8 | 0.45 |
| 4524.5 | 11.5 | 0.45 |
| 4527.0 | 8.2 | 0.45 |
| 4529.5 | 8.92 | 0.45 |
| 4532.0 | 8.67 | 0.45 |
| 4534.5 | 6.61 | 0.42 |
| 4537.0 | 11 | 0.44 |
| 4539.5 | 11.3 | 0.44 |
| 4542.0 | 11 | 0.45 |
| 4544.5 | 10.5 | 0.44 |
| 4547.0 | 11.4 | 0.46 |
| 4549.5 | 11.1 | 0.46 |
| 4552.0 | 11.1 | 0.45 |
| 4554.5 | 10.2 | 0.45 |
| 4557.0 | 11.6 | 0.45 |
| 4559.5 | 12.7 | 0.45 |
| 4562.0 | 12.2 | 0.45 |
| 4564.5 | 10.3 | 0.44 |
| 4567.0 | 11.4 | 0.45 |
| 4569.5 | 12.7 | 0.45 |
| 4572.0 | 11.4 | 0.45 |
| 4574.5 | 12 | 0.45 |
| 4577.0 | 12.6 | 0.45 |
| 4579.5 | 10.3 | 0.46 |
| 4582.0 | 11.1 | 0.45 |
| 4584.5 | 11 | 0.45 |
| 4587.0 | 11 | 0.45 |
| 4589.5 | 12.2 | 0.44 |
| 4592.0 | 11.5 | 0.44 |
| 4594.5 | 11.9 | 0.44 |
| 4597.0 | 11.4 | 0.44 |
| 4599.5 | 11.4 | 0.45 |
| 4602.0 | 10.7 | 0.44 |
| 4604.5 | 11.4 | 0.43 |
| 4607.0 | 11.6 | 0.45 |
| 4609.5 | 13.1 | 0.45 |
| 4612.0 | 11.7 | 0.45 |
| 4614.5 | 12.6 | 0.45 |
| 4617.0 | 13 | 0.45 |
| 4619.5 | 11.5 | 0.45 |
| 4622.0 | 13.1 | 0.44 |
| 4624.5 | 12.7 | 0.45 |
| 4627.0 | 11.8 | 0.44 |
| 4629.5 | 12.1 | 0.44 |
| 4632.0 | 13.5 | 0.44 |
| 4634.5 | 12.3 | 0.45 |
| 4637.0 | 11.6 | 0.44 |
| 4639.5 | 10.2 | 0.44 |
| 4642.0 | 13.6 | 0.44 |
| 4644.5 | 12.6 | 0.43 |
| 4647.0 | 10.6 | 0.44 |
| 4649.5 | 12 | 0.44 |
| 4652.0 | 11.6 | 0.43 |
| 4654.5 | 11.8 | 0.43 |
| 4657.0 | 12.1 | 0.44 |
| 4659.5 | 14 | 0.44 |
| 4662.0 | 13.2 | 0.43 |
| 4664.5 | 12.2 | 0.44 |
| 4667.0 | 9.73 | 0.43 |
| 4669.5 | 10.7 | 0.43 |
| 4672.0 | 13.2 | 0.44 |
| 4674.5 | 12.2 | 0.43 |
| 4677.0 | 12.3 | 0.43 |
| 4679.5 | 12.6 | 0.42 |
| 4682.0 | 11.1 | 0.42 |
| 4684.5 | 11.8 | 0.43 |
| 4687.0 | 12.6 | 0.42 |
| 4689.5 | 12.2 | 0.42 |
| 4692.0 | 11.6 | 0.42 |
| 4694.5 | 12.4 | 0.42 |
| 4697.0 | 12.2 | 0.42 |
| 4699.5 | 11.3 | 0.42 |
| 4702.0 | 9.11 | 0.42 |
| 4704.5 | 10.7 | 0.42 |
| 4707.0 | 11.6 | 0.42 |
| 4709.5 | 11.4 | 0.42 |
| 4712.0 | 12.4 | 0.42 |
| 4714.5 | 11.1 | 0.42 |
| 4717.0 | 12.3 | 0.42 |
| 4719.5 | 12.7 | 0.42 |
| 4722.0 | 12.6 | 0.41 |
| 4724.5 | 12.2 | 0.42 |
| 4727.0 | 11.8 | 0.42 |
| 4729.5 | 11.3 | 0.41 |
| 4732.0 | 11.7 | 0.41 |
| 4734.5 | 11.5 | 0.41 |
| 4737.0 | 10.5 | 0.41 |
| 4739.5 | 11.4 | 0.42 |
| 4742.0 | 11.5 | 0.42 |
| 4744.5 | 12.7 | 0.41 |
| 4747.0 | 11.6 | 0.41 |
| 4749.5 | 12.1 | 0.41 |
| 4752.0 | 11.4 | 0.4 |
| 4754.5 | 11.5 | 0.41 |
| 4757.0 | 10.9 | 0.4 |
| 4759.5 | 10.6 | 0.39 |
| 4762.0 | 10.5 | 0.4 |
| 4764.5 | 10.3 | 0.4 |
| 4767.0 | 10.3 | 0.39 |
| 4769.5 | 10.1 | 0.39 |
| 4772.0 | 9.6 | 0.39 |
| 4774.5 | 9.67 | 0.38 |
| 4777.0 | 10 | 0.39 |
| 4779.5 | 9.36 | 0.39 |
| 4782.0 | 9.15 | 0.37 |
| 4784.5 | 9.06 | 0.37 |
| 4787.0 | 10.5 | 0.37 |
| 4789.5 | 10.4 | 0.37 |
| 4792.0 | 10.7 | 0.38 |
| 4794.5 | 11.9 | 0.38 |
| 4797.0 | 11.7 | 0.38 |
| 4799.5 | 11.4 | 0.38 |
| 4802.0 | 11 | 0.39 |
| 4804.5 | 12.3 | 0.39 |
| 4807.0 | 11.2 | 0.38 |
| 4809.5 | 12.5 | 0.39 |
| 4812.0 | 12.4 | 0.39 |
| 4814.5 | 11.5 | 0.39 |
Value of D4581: 1.23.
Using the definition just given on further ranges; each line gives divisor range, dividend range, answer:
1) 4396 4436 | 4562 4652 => 1.43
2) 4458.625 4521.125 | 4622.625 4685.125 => 1.14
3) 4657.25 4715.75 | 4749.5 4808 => 0.90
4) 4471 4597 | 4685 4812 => 1.03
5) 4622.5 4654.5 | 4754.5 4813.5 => 0.89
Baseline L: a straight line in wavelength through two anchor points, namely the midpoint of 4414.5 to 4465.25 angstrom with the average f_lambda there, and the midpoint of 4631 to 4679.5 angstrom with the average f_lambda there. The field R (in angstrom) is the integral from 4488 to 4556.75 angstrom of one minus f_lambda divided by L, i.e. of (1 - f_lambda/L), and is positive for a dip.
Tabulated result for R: -3.3 angstrom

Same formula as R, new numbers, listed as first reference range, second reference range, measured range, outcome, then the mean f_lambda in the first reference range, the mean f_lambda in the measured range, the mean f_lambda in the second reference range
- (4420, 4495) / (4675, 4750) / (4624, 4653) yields -2.4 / 9.54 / 12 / 11.7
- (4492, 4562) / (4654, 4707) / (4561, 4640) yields -3.8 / 10.7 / 11.8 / 11.9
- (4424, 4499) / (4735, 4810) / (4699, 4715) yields -0.7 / 9.58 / 11.1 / 10.9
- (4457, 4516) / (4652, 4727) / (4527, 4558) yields 1.9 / 10.4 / 10.2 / 11.9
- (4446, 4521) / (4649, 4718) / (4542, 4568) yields -1.0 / 10.3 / 11.2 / 11.8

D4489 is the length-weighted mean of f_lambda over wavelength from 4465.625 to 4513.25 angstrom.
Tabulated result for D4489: 10.8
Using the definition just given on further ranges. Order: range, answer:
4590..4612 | 11.6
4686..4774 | 11.4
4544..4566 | 11.3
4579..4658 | 11.9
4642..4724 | 11.9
